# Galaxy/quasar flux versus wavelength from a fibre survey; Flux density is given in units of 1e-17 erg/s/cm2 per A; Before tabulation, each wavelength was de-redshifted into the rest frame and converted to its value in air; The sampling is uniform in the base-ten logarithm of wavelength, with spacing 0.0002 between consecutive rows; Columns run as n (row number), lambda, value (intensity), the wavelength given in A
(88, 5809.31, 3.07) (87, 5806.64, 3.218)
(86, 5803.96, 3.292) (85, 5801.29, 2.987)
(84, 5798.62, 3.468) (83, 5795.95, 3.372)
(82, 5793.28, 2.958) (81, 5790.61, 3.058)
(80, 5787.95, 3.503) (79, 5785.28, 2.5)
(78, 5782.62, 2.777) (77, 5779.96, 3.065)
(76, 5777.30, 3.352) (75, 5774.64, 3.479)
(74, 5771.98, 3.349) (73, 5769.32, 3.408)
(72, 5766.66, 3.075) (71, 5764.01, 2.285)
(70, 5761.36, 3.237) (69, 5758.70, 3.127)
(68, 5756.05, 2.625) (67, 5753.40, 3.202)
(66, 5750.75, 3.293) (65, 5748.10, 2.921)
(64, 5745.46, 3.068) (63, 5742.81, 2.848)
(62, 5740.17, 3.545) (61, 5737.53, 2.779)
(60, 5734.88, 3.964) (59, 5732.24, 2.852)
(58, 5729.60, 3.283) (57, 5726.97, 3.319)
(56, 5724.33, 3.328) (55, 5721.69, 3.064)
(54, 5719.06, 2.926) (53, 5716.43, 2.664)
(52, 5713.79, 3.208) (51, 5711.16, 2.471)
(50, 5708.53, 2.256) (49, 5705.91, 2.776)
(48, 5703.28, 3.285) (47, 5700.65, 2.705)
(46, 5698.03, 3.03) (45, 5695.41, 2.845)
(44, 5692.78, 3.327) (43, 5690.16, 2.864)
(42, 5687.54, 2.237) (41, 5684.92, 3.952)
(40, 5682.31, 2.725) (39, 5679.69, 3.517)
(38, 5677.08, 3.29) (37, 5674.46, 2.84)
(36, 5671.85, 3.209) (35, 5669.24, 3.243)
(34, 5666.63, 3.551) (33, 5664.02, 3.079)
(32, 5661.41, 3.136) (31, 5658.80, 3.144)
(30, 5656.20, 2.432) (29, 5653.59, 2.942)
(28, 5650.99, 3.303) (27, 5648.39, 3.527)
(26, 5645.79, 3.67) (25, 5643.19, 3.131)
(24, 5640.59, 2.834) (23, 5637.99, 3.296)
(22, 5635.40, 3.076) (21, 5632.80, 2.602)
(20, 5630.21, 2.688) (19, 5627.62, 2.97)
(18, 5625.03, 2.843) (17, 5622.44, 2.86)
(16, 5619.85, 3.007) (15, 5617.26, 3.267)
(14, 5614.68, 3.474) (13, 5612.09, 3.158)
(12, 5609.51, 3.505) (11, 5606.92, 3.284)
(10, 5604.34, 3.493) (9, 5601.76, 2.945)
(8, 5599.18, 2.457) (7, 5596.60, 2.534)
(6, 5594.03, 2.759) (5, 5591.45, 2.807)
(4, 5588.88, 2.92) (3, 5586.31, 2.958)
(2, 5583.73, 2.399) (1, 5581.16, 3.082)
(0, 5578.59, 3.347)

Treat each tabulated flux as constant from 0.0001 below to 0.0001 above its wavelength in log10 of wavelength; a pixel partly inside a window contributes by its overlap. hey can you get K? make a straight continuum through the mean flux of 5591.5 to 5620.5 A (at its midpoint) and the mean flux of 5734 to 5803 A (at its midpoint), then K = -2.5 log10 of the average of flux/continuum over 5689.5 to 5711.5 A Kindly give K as 0.09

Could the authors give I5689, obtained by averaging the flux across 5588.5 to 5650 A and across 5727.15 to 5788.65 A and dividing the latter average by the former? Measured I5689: 1.0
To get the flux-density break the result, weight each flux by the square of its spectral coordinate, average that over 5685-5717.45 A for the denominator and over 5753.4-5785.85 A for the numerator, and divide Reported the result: 1.09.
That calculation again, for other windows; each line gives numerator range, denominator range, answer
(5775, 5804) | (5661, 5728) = 1.07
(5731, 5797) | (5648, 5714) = 1.06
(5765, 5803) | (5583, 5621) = 1.12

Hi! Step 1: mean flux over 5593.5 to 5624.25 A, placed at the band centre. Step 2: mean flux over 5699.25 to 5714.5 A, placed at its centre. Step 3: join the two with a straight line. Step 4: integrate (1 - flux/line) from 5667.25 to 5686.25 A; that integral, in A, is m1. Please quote -2.7 A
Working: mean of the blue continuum 3.07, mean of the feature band 3.26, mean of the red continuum 2.77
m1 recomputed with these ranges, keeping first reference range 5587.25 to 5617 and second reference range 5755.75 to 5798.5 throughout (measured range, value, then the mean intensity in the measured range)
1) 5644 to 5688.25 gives -1.7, 3.18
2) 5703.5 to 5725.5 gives 1.6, 2.86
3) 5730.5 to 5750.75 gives -0.5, 3.15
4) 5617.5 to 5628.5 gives 0.3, 2.95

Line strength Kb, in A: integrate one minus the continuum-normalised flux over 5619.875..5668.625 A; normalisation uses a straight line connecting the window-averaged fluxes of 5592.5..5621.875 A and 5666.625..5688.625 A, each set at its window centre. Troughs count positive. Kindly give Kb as 0.9 A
